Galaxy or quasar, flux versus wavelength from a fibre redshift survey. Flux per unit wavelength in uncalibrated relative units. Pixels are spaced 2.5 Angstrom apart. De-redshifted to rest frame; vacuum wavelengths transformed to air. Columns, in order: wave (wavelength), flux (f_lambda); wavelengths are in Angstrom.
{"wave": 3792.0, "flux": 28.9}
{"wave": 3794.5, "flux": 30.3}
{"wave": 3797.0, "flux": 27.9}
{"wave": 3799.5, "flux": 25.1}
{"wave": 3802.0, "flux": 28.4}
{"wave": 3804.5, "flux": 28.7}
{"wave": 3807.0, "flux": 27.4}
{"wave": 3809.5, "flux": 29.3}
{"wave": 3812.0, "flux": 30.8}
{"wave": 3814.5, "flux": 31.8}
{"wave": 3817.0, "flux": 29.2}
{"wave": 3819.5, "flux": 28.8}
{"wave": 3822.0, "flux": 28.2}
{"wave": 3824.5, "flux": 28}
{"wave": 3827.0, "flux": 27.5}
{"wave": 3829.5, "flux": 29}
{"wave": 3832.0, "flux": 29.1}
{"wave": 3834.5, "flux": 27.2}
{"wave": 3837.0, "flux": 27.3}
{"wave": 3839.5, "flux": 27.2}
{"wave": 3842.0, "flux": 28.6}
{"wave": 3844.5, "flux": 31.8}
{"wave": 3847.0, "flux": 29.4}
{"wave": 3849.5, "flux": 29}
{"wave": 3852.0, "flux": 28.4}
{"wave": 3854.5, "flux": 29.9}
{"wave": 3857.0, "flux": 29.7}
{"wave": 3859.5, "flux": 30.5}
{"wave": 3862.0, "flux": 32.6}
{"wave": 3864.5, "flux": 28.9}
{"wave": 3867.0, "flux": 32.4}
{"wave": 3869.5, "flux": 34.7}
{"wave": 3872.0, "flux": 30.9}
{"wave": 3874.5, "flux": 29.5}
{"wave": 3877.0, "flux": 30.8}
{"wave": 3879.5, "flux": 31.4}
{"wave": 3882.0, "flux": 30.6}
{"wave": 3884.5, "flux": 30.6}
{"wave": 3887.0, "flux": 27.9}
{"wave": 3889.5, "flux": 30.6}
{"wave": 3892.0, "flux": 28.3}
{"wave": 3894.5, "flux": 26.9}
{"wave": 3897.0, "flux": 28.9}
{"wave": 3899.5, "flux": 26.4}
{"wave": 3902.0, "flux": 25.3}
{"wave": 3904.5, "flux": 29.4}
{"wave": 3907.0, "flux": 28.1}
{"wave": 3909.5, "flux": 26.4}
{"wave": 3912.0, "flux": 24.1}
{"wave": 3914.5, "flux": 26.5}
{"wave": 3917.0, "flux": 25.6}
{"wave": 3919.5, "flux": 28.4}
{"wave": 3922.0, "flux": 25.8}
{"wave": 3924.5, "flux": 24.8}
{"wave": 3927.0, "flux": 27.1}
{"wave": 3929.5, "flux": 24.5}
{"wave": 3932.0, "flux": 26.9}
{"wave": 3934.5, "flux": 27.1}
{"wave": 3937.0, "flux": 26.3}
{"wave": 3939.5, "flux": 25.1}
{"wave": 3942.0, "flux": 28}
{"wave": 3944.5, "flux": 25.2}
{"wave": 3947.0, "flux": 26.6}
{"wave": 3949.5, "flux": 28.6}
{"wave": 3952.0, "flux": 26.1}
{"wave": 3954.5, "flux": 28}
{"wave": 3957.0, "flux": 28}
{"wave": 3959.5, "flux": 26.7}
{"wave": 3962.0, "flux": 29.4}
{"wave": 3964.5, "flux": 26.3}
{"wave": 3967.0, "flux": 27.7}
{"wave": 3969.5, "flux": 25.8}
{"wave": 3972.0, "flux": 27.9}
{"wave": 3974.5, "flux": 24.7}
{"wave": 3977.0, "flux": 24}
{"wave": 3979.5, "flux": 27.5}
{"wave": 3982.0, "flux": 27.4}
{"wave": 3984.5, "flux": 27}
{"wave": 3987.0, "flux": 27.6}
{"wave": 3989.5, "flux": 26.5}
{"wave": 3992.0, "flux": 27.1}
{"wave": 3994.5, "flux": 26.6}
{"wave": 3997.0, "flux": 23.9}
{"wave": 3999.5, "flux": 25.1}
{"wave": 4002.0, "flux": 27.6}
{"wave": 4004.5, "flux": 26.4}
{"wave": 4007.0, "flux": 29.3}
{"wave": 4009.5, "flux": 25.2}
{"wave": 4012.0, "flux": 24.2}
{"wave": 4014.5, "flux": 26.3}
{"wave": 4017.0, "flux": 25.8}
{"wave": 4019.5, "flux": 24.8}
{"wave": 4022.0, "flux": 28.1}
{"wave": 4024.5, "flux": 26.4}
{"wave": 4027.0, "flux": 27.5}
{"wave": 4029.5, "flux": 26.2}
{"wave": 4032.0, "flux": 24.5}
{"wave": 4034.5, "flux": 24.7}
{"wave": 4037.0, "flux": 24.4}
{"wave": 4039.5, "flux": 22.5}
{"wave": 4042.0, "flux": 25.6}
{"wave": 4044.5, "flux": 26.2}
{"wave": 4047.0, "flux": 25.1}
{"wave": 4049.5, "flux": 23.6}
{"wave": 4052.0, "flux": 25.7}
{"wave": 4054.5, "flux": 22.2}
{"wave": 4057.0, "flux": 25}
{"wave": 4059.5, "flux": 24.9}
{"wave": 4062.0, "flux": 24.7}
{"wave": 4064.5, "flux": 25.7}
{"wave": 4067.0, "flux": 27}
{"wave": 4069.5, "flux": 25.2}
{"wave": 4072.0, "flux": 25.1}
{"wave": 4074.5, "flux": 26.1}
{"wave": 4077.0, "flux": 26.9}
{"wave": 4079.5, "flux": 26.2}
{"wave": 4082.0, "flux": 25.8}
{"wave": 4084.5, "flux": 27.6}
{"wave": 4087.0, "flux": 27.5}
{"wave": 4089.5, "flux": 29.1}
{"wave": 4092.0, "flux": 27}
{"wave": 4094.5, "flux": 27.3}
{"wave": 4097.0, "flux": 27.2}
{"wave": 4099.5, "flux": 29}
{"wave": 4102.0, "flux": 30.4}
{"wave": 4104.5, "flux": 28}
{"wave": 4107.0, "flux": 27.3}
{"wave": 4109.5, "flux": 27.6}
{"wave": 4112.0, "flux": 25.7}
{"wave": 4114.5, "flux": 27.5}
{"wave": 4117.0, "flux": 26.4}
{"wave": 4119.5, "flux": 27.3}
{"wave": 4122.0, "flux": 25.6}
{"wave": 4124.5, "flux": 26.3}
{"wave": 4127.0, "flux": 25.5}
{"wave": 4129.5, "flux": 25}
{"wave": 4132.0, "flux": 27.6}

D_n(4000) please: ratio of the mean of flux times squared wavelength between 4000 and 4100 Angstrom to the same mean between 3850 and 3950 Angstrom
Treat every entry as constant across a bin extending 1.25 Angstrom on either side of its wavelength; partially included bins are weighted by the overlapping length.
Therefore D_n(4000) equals 0.99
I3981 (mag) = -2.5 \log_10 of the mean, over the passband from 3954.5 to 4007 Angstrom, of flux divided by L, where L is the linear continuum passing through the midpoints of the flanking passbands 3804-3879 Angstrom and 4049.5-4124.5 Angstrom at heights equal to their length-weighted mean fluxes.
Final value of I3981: 0.04 mag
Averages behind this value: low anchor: 29.6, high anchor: 26.5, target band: 26.8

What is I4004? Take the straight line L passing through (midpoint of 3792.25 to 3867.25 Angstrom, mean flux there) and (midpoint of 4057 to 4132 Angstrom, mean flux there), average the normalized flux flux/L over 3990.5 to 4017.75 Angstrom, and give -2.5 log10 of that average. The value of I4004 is 0.05 mag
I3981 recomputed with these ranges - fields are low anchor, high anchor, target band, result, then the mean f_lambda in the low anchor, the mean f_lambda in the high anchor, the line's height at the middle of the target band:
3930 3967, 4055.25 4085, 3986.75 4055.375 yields 0.024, 27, 25.7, 26.2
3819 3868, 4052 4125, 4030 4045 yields 0.104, 29.2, 26.6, 27.1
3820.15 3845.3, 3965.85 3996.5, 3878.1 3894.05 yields -0.077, 28.3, 26.6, 27.7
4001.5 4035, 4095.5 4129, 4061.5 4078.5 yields 0.036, 26.2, 27.2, 26.7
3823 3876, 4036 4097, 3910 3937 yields 0.087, 29.6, 25.7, 28.3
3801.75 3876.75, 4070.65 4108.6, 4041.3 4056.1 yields 0.125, 29.5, 27.4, 27.7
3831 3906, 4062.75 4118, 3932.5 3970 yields 0.061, 29.5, 27.1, 28.6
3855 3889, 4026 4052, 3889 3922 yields 0.094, 30.8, 25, 29.6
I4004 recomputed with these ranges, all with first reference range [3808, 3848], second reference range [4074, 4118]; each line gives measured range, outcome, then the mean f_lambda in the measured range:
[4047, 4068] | 0.12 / 24.8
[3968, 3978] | 0.10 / 25.7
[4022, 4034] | 0.06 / 26.3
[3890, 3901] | 0.03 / 27.8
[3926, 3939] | 0.08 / 26.3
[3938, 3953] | 0.07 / 26.6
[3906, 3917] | 0.09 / 26.2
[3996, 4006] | 0.08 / 25.9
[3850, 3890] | -0.07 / 30.6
